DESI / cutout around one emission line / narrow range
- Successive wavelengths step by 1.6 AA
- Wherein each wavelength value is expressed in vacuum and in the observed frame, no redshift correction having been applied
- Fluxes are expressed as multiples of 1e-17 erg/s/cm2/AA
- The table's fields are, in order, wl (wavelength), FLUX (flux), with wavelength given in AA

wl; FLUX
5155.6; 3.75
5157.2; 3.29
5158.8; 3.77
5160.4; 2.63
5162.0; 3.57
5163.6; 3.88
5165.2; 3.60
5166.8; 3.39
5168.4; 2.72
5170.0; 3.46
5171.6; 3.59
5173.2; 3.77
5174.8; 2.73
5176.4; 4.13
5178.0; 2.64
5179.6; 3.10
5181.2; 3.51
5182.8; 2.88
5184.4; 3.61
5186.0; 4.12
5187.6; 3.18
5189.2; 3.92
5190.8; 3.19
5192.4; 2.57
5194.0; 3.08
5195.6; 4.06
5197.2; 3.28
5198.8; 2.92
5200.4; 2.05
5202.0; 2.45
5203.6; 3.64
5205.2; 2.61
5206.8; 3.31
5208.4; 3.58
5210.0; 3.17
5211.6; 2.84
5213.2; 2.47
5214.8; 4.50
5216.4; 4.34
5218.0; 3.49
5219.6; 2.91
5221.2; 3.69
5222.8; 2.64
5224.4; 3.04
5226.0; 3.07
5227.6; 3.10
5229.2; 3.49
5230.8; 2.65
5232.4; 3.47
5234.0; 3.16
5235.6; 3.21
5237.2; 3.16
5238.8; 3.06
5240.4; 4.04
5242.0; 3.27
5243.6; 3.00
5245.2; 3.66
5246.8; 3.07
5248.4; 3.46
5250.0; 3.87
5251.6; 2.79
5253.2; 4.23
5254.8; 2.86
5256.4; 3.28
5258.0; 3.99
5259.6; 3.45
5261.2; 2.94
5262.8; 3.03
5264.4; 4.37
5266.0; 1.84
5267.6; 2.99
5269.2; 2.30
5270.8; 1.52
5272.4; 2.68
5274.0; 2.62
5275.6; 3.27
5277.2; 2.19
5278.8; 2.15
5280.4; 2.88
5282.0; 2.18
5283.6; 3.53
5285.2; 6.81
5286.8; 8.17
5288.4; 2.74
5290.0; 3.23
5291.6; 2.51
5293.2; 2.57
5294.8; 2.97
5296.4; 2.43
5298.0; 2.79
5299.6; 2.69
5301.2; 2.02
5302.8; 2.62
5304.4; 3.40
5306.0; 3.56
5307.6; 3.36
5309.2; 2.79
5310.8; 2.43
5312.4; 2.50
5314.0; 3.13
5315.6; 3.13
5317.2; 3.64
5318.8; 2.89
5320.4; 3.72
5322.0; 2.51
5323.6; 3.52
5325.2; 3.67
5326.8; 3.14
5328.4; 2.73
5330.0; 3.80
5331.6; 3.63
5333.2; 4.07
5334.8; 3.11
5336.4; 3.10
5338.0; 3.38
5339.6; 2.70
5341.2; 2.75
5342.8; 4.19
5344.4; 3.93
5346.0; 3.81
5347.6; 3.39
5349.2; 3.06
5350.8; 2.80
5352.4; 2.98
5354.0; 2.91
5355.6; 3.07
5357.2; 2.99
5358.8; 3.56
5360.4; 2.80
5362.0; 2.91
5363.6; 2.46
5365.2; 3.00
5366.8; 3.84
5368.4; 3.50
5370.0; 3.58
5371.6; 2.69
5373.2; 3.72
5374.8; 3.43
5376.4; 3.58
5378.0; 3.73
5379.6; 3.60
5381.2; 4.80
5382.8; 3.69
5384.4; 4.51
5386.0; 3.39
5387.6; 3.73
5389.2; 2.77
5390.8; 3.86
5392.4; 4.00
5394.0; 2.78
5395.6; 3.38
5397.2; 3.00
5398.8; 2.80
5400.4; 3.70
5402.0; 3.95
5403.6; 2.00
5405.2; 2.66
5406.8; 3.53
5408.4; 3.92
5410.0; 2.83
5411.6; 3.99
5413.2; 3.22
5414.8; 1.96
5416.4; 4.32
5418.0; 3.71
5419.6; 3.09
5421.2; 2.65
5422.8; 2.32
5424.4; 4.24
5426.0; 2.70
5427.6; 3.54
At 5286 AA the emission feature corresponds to H-beta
